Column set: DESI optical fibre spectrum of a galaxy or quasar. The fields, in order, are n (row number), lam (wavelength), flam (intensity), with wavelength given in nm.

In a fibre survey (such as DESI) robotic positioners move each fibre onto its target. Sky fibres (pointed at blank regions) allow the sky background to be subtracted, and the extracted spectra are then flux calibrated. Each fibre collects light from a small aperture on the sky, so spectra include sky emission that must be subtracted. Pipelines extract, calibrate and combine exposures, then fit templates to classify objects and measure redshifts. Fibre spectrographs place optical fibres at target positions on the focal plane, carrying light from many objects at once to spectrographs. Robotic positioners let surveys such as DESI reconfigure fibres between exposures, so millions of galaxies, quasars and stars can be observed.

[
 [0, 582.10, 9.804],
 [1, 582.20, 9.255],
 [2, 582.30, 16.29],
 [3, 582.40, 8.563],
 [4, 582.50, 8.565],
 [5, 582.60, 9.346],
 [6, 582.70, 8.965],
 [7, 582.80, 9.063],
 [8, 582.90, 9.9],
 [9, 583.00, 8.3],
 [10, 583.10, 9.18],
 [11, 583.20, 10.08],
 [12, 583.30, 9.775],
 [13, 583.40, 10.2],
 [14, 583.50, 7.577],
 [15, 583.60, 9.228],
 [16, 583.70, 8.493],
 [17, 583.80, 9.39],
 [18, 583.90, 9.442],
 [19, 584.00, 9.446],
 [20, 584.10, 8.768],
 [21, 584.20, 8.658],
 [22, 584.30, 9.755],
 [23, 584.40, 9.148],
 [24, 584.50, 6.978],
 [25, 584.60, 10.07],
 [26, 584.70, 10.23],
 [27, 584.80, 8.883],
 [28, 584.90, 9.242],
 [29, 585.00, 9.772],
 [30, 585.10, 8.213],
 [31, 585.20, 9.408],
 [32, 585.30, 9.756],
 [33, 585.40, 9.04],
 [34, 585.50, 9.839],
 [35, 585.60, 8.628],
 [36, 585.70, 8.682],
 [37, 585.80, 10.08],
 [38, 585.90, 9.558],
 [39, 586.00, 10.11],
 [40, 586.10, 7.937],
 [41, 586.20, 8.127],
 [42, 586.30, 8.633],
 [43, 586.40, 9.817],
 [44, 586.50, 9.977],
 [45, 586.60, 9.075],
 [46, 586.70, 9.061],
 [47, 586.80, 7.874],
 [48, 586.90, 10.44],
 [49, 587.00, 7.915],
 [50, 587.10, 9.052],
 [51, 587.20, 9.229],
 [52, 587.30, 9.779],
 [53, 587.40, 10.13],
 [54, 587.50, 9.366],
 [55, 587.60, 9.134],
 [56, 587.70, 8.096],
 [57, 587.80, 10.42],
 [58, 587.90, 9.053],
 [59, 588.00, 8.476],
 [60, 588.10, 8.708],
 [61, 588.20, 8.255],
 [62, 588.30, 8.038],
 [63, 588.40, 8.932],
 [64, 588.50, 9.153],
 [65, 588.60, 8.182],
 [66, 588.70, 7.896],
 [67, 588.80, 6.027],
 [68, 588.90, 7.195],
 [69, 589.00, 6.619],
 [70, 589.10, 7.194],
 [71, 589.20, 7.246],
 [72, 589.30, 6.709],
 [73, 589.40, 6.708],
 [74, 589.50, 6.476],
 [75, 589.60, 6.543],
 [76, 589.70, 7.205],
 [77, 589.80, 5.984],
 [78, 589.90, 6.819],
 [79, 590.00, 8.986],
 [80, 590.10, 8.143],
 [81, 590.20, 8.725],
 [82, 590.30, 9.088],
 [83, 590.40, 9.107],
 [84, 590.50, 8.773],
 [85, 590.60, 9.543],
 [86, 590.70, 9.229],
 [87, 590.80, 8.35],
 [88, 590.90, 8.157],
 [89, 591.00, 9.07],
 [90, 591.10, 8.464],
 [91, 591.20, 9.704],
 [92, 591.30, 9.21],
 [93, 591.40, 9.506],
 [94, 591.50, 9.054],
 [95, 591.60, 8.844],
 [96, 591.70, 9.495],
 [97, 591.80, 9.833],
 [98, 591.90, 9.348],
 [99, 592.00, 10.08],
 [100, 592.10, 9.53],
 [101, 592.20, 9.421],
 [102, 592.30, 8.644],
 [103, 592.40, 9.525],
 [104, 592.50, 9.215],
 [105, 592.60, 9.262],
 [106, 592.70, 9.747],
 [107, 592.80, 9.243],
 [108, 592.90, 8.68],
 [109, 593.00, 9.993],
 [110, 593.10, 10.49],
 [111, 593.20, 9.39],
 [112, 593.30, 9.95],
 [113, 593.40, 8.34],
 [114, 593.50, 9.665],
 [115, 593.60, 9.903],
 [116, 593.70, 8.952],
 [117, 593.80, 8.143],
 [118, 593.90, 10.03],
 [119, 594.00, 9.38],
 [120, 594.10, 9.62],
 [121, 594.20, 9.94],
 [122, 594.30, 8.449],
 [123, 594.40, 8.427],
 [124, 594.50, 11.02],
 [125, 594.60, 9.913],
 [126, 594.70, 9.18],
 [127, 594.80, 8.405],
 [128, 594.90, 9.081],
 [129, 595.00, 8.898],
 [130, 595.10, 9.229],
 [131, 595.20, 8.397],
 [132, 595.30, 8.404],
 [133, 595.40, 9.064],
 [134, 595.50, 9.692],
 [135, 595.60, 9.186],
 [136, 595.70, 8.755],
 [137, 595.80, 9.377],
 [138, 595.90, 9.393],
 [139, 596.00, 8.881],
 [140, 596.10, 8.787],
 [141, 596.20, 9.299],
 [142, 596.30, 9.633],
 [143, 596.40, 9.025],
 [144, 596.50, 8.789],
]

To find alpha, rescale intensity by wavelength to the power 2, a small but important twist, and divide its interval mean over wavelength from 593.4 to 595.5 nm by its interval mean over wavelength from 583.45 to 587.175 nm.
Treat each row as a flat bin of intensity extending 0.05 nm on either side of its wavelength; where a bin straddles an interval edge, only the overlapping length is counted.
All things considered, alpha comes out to 1.0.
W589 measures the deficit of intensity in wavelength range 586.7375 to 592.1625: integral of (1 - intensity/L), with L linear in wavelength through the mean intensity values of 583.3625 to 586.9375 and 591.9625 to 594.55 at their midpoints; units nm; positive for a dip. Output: 0.46 nm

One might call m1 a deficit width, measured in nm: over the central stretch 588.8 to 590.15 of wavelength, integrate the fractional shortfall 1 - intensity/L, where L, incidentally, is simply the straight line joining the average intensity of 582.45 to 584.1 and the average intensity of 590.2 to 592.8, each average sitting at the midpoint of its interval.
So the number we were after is 0.32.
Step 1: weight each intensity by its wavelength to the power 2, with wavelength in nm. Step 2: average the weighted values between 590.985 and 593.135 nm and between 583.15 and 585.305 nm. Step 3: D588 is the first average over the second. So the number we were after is 1.0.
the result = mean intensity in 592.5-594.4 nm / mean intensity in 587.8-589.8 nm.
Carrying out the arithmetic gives 1.2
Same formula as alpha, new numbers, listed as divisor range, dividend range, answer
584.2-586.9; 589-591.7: 0.91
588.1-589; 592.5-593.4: 1.22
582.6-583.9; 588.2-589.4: 0.84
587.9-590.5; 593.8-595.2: 1.22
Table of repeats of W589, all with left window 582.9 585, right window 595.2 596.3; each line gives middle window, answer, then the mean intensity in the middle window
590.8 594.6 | -0.10 nm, 9.34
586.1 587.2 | 0.02 nm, 8.96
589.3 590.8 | 0.20 nm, 7.92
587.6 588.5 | 0.03 nm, 8.79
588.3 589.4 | 0.20 nm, 7.5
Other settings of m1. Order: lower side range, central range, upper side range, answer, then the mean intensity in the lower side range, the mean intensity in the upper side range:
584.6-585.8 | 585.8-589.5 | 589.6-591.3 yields 0.150 nm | 9.31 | 8.42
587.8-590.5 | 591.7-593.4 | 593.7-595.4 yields -0.164 nm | 7.82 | 9.15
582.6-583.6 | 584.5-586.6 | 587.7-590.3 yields -0.149 nm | 9.23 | 7.78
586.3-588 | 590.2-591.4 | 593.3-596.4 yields 0.030 nm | 9.23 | 9.19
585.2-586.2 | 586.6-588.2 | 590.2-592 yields 0.020 nm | 9.24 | 9.12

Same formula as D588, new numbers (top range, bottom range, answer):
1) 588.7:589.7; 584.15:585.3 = 0.76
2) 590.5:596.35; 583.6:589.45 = 1.08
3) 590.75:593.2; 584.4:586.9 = 1.04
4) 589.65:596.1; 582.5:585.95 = 1.02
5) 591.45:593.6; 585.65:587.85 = 1.04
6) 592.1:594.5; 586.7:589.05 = 1.11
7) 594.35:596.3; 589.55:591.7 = 1.09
